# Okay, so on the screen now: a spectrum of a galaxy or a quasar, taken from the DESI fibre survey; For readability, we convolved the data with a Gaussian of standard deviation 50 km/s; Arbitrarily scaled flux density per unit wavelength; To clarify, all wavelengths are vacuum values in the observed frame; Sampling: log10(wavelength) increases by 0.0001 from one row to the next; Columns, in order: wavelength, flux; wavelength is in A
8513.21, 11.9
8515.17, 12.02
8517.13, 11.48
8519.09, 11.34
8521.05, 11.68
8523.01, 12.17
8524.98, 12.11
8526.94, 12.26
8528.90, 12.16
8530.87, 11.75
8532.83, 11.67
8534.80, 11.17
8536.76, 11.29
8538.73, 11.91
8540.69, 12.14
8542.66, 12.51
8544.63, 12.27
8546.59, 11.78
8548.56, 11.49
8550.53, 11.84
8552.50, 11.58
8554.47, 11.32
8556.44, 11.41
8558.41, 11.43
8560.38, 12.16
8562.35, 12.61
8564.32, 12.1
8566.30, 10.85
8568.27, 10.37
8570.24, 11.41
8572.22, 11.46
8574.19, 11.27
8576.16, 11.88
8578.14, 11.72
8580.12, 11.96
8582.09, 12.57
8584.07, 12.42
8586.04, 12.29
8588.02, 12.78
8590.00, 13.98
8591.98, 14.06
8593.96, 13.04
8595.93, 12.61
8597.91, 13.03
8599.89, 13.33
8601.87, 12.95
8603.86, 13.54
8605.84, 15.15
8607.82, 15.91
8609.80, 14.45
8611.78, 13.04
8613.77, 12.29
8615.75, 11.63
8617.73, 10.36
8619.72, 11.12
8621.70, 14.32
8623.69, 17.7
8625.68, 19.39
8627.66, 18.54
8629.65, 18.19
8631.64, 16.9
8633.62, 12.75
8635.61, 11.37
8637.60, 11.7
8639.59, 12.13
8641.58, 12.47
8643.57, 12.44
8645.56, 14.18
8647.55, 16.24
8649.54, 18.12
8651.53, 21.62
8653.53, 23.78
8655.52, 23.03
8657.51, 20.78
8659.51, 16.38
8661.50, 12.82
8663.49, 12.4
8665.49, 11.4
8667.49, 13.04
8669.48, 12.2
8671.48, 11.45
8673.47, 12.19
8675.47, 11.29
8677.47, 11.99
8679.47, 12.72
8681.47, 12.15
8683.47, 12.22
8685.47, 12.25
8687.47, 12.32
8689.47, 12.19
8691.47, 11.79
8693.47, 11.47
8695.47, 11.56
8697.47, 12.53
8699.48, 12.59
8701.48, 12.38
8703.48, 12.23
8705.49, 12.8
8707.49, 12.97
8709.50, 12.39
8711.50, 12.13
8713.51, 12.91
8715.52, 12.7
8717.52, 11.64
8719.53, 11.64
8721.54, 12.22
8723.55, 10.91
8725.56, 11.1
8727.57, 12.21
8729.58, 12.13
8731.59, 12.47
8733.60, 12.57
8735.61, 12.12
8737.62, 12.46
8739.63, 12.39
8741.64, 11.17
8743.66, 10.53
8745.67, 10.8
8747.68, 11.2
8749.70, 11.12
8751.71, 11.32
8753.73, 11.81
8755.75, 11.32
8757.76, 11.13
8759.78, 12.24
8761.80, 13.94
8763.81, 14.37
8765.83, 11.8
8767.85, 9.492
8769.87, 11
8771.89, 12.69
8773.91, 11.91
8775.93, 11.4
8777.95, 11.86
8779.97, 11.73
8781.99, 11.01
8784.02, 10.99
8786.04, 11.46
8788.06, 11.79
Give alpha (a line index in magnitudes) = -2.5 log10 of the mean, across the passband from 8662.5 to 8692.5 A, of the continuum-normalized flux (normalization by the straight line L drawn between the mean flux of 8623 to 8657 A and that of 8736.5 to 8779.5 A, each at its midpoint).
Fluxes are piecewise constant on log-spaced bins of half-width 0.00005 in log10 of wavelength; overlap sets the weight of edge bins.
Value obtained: 0.234 mag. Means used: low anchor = 16.6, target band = 12.1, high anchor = 11.7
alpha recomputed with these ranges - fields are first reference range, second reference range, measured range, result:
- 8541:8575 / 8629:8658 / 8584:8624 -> 0.07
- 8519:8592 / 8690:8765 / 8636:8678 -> -0.23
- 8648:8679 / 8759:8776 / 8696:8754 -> 0.13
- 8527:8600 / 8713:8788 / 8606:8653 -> -0.23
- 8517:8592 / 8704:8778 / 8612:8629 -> -0.21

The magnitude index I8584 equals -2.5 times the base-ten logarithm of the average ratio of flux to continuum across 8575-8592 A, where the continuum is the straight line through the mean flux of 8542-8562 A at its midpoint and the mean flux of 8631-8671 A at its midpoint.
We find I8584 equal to 0.03 mag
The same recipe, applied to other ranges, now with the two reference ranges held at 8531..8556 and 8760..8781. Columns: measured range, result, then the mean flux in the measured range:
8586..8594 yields -0.13 mag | 13.4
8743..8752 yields 0.10 mag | 11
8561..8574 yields 0.03 mag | 11.5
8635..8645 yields -0.02 mag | 12.1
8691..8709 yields -0.03 mag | 12.3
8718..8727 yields 0.04 mag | 11.5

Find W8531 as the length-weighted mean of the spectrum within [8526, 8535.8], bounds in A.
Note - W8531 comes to 11.8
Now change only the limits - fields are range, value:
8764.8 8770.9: 10.8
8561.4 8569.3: 11.5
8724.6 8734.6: 12.1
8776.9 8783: 11.5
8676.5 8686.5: 12.3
